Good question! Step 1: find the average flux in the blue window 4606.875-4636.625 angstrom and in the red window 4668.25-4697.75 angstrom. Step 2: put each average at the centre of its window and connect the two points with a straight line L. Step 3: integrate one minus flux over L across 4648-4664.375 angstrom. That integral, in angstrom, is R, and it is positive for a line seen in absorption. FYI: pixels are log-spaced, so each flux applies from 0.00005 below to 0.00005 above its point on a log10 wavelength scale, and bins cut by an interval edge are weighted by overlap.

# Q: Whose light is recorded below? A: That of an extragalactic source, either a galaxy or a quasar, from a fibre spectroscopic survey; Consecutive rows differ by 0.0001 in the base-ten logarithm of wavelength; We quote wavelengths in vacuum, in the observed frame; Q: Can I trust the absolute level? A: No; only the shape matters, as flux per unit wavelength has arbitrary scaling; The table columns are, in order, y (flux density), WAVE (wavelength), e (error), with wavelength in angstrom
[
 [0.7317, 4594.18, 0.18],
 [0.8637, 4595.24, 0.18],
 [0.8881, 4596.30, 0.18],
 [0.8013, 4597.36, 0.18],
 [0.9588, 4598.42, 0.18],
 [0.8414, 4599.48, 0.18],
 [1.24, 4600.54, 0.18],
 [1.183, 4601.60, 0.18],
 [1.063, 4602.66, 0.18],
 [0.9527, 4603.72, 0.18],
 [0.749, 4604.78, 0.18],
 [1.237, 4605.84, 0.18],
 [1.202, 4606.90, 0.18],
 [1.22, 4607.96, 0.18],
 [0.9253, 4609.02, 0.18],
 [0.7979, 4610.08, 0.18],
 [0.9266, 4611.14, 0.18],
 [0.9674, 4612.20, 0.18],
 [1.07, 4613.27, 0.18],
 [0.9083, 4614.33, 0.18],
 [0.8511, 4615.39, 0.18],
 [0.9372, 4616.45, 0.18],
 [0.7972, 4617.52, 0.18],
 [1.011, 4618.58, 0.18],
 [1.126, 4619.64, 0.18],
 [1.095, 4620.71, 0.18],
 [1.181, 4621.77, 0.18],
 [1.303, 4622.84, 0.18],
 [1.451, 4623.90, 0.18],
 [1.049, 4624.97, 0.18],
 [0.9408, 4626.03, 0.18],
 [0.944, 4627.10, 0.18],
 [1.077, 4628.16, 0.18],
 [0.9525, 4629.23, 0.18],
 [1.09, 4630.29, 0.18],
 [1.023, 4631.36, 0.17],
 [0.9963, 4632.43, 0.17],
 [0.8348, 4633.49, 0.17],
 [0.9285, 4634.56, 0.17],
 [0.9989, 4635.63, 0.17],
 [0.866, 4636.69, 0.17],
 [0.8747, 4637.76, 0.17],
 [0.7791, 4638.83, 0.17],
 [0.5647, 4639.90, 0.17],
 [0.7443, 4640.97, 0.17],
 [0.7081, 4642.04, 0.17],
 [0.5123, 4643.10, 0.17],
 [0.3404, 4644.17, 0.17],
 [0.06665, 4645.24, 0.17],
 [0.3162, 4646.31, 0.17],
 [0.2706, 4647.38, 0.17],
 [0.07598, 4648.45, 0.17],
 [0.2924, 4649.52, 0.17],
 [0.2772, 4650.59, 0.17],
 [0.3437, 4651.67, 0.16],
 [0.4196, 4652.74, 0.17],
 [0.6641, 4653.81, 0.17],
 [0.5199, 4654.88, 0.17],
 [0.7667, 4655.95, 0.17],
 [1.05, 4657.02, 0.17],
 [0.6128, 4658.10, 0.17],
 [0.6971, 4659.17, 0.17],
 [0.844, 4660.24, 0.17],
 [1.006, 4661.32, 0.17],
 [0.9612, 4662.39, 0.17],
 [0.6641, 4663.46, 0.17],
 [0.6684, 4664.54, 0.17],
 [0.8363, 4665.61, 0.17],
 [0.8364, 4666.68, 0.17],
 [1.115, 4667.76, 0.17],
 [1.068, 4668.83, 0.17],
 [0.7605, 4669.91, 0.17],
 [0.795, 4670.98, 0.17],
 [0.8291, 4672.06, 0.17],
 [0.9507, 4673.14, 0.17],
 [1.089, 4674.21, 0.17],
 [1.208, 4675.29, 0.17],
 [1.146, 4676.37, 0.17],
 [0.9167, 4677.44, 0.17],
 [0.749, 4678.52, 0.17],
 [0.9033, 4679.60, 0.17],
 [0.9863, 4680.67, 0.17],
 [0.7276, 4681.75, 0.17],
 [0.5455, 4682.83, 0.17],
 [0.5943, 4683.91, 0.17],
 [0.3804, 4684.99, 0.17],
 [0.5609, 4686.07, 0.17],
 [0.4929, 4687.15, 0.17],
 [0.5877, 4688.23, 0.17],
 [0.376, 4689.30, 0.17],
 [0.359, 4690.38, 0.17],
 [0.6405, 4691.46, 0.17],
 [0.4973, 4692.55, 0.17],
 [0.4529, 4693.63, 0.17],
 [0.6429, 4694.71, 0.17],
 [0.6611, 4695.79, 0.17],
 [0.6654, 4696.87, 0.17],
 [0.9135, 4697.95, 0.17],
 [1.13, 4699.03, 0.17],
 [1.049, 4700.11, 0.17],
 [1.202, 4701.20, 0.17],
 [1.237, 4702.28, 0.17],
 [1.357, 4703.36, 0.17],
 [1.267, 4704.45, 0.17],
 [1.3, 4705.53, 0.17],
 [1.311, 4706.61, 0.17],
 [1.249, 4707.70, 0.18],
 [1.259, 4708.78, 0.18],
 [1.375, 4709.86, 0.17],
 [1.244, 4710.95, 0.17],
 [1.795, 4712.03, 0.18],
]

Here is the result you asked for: 4.4 angstrom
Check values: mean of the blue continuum 1.02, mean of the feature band 0.617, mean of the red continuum 0.728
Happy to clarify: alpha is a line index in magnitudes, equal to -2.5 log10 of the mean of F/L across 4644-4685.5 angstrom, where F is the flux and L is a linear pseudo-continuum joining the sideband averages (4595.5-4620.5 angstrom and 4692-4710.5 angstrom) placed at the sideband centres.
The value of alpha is 0.400 mag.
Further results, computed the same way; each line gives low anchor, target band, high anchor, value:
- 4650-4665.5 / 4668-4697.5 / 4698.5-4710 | 0.29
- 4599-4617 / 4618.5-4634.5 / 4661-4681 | -0.09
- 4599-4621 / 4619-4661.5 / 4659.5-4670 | 0.23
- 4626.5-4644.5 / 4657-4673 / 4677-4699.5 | -0.15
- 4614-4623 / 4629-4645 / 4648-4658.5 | -0.06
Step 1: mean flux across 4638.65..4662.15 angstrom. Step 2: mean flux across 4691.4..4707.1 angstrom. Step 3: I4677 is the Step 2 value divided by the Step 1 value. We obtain 1.8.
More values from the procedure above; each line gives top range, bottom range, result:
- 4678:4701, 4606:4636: 0.65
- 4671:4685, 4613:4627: 0.82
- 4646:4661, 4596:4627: 0.51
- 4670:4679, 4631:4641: 1.10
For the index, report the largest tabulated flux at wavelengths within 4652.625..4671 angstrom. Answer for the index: 1.115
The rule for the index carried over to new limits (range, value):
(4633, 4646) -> 0.9989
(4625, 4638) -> 1.09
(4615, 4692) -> 1.451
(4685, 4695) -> 0.6429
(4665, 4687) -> 1.208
